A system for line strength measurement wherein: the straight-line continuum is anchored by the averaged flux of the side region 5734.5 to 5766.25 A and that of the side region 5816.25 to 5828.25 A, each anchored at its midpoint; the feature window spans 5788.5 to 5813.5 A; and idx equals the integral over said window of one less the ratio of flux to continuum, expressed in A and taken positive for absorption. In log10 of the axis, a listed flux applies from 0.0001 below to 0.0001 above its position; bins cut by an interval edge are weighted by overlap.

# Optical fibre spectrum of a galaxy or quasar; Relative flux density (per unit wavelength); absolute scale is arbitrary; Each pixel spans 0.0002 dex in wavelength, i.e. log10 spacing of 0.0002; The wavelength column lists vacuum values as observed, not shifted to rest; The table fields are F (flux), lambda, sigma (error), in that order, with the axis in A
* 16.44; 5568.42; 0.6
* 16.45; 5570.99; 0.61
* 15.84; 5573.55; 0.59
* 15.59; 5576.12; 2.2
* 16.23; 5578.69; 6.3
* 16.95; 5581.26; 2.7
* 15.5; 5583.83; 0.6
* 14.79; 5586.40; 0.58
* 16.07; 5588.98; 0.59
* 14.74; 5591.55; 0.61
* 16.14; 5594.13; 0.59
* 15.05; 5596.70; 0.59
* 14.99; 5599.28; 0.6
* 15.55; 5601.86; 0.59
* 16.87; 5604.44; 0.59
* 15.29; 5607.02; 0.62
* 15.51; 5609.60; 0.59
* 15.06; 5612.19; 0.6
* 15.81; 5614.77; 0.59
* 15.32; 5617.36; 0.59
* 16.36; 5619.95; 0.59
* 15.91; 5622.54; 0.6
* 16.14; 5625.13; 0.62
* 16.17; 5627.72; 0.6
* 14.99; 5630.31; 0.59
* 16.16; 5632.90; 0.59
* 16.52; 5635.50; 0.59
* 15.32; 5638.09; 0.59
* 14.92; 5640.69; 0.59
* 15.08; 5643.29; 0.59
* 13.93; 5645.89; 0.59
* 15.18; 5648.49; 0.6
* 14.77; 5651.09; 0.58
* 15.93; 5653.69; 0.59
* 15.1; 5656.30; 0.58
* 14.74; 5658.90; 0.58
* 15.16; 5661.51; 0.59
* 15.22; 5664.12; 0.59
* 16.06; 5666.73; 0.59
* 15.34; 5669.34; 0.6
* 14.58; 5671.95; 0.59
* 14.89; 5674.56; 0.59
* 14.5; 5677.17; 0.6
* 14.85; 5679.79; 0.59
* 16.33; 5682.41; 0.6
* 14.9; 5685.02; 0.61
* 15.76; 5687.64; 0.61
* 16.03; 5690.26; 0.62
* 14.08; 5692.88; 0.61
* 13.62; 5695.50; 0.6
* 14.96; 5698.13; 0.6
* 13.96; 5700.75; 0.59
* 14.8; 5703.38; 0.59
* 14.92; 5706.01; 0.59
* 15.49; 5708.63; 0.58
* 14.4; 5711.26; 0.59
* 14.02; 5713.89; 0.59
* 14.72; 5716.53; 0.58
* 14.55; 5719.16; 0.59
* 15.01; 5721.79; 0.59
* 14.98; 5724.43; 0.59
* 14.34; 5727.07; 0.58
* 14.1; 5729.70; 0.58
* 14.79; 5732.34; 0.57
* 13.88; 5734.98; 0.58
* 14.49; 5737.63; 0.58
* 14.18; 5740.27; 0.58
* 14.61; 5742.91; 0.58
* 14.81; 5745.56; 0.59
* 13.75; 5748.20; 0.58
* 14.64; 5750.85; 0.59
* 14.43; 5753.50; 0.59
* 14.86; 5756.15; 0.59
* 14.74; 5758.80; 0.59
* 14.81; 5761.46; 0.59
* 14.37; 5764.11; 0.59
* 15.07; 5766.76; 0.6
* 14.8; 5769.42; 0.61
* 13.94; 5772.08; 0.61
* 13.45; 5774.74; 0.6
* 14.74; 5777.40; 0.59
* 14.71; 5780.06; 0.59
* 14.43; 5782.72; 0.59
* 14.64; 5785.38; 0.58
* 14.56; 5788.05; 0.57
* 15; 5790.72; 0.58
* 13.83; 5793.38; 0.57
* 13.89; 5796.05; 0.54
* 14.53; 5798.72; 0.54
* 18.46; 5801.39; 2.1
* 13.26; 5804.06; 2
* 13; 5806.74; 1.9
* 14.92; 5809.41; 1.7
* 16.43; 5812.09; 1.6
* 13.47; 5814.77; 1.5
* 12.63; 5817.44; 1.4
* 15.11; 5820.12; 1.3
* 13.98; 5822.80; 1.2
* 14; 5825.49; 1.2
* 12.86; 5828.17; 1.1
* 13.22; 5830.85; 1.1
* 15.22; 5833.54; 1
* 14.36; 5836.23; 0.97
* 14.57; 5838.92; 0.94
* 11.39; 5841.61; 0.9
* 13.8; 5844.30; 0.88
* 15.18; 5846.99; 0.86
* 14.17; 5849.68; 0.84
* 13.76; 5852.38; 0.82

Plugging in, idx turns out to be -1.4 A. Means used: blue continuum 14.5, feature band 14.8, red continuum 13.8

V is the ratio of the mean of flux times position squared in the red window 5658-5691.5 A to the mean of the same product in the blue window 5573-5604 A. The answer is 1.0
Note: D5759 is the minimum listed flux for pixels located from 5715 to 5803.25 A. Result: 13.45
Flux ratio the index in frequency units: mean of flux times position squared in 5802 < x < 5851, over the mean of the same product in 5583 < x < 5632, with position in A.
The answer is 0.97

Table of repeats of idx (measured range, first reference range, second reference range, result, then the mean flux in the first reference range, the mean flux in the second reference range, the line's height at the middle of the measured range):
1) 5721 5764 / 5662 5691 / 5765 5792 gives 0.8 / 15.3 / 14.5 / 14.8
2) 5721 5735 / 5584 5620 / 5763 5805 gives 0.3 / 15.5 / 14.6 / 14.9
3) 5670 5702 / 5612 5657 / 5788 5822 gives 0.7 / 15.5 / 14.5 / 15.2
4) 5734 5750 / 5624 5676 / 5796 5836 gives 0.5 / 15.3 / 14.3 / 14.8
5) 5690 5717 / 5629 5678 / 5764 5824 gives 0.7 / 15.2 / 14.5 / 14.9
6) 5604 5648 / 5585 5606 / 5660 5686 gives -0.5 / 15.5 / 15.2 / 15.4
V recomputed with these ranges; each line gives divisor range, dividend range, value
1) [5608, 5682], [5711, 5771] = 0.98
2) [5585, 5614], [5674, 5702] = 0.99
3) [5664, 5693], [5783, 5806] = 1.00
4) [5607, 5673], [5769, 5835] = 0.99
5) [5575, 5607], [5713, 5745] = 0.97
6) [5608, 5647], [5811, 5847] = 0.96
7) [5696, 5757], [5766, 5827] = 1.02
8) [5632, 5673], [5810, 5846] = 0.97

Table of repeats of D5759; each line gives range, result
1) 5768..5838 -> 12.63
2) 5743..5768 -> 13.75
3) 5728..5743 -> 13.88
